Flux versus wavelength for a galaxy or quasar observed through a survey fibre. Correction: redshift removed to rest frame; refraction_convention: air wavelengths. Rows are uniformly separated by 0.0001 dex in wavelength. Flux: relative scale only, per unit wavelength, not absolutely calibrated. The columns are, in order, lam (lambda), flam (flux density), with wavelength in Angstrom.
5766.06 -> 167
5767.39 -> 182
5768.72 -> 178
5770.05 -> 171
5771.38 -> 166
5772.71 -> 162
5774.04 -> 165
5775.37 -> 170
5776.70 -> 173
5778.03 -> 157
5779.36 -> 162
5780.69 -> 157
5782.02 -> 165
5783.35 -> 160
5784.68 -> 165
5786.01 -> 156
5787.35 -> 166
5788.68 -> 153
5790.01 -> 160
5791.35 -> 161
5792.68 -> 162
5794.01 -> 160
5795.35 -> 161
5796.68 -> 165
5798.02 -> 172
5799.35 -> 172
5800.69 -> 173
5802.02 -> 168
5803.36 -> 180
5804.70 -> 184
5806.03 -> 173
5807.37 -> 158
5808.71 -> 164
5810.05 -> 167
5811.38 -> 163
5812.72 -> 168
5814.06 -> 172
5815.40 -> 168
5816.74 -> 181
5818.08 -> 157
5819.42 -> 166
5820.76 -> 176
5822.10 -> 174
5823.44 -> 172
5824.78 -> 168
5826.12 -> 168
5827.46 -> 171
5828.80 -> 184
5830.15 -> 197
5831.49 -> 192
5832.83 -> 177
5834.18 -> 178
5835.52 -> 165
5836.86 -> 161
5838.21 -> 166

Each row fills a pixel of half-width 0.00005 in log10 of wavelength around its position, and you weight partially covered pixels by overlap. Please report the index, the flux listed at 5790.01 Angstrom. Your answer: 160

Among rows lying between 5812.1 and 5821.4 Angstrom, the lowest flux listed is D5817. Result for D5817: 157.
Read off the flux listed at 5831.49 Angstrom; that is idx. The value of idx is 192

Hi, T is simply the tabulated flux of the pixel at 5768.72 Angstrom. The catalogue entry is 178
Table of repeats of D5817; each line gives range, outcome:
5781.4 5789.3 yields 153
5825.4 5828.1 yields 168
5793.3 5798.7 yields 160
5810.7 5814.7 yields 163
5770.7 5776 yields 162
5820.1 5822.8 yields 174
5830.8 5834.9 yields 177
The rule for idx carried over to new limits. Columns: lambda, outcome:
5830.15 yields 197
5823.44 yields 172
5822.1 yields 174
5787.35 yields 166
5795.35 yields 161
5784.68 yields 165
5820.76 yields 176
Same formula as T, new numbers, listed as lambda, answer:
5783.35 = 160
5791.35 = 161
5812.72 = 168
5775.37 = 170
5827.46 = 171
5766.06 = 167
